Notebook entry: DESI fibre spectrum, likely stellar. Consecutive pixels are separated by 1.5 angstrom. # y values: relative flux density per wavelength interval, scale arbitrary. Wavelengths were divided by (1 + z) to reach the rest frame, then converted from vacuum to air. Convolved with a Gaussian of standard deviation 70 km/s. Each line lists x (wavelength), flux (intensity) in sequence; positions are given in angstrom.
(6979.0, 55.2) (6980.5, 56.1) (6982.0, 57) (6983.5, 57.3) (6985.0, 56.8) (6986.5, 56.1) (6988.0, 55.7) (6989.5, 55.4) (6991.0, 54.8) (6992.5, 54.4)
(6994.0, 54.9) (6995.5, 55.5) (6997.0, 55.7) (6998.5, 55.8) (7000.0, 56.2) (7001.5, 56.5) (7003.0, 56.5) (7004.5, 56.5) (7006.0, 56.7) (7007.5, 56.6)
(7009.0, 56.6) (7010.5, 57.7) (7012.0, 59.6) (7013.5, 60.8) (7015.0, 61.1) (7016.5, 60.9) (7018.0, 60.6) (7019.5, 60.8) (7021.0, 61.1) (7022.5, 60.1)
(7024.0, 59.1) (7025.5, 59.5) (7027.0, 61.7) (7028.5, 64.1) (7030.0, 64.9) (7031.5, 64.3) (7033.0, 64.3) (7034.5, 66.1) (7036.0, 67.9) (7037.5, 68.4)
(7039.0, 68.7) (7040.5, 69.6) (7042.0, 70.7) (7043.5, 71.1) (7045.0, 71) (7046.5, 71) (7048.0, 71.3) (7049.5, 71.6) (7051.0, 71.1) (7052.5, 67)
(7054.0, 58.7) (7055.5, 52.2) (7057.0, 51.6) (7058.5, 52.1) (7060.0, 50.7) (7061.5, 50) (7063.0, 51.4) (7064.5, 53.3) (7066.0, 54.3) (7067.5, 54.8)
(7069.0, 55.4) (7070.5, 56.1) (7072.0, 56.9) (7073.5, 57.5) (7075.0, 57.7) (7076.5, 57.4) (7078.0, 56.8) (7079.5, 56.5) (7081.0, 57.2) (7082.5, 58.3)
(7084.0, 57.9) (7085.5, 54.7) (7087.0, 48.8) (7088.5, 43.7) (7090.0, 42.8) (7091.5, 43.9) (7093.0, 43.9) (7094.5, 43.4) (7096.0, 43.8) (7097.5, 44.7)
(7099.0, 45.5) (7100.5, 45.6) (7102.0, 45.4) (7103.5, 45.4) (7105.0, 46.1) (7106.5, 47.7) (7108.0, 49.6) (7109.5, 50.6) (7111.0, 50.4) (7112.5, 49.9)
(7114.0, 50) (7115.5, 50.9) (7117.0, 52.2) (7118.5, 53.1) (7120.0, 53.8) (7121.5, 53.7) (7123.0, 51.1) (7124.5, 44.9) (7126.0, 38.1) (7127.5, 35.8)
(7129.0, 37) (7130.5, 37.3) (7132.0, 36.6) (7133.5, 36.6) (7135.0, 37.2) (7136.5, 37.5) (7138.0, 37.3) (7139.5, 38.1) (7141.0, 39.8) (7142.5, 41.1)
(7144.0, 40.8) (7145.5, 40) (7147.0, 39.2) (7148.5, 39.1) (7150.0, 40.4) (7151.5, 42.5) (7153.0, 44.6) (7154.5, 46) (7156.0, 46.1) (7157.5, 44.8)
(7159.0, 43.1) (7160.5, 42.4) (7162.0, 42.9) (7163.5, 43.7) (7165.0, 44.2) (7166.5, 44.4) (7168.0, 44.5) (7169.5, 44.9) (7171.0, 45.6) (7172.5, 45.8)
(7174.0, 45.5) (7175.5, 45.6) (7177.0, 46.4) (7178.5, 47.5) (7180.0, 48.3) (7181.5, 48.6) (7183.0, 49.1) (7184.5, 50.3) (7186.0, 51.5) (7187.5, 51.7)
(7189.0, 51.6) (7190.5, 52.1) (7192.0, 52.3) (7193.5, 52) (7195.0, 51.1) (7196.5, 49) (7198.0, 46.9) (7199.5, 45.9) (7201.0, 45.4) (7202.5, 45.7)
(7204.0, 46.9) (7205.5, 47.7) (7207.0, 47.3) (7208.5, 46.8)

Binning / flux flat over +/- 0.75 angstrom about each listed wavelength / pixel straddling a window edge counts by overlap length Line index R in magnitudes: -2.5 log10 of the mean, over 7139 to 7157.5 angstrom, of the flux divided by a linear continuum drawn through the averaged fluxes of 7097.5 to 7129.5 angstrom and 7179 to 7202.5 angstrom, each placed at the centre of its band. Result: 0.16 mag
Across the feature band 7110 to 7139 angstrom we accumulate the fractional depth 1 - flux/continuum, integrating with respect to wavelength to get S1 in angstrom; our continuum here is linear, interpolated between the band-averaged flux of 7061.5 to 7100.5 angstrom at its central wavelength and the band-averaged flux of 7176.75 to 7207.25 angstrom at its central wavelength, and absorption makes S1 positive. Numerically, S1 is 3.6 angstrom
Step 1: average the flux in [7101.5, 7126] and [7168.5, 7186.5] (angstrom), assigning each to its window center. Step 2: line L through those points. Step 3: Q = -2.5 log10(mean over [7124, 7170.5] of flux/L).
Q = 0.18 mag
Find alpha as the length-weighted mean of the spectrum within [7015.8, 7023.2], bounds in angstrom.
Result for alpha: 60.7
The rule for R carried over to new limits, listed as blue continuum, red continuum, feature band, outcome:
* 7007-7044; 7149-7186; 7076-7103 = 0.12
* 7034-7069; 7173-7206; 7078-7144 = 0.22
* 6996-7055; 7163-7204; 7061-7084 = 0.05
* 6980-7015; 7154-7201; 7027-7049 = -0.24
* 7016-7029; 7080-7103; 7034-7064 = -0.14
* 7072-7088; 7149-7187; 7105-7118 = 0.05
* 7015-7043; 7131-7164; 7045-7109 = 0.02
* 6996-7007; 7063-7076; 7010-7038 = -0.11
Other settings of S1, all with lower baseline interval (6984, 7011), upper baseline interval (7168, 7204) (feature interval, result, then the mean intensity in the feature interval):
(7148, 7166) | 2.2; 43.4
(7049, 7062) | -1.1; 58.2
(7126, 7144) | 4.5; 37.8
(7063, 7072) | -0.3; 54.7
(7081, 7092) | 0.4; 50.6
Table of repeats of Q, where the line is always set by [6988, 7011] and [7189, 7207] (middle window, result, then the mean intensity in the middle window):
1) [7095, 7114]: 0.11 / 47.1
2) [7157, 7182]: 0.10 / 45.2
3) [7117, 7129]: 0.10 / 46.9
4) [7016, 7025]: -0.10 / 60.4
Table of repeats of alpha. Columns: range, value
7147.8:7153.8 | 41.7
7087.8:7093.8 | 43.6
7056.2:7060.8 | 51.5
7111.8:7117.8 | 50.8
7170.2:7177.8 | 45.8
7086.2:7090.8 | 45.2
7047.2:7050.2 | 71.4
